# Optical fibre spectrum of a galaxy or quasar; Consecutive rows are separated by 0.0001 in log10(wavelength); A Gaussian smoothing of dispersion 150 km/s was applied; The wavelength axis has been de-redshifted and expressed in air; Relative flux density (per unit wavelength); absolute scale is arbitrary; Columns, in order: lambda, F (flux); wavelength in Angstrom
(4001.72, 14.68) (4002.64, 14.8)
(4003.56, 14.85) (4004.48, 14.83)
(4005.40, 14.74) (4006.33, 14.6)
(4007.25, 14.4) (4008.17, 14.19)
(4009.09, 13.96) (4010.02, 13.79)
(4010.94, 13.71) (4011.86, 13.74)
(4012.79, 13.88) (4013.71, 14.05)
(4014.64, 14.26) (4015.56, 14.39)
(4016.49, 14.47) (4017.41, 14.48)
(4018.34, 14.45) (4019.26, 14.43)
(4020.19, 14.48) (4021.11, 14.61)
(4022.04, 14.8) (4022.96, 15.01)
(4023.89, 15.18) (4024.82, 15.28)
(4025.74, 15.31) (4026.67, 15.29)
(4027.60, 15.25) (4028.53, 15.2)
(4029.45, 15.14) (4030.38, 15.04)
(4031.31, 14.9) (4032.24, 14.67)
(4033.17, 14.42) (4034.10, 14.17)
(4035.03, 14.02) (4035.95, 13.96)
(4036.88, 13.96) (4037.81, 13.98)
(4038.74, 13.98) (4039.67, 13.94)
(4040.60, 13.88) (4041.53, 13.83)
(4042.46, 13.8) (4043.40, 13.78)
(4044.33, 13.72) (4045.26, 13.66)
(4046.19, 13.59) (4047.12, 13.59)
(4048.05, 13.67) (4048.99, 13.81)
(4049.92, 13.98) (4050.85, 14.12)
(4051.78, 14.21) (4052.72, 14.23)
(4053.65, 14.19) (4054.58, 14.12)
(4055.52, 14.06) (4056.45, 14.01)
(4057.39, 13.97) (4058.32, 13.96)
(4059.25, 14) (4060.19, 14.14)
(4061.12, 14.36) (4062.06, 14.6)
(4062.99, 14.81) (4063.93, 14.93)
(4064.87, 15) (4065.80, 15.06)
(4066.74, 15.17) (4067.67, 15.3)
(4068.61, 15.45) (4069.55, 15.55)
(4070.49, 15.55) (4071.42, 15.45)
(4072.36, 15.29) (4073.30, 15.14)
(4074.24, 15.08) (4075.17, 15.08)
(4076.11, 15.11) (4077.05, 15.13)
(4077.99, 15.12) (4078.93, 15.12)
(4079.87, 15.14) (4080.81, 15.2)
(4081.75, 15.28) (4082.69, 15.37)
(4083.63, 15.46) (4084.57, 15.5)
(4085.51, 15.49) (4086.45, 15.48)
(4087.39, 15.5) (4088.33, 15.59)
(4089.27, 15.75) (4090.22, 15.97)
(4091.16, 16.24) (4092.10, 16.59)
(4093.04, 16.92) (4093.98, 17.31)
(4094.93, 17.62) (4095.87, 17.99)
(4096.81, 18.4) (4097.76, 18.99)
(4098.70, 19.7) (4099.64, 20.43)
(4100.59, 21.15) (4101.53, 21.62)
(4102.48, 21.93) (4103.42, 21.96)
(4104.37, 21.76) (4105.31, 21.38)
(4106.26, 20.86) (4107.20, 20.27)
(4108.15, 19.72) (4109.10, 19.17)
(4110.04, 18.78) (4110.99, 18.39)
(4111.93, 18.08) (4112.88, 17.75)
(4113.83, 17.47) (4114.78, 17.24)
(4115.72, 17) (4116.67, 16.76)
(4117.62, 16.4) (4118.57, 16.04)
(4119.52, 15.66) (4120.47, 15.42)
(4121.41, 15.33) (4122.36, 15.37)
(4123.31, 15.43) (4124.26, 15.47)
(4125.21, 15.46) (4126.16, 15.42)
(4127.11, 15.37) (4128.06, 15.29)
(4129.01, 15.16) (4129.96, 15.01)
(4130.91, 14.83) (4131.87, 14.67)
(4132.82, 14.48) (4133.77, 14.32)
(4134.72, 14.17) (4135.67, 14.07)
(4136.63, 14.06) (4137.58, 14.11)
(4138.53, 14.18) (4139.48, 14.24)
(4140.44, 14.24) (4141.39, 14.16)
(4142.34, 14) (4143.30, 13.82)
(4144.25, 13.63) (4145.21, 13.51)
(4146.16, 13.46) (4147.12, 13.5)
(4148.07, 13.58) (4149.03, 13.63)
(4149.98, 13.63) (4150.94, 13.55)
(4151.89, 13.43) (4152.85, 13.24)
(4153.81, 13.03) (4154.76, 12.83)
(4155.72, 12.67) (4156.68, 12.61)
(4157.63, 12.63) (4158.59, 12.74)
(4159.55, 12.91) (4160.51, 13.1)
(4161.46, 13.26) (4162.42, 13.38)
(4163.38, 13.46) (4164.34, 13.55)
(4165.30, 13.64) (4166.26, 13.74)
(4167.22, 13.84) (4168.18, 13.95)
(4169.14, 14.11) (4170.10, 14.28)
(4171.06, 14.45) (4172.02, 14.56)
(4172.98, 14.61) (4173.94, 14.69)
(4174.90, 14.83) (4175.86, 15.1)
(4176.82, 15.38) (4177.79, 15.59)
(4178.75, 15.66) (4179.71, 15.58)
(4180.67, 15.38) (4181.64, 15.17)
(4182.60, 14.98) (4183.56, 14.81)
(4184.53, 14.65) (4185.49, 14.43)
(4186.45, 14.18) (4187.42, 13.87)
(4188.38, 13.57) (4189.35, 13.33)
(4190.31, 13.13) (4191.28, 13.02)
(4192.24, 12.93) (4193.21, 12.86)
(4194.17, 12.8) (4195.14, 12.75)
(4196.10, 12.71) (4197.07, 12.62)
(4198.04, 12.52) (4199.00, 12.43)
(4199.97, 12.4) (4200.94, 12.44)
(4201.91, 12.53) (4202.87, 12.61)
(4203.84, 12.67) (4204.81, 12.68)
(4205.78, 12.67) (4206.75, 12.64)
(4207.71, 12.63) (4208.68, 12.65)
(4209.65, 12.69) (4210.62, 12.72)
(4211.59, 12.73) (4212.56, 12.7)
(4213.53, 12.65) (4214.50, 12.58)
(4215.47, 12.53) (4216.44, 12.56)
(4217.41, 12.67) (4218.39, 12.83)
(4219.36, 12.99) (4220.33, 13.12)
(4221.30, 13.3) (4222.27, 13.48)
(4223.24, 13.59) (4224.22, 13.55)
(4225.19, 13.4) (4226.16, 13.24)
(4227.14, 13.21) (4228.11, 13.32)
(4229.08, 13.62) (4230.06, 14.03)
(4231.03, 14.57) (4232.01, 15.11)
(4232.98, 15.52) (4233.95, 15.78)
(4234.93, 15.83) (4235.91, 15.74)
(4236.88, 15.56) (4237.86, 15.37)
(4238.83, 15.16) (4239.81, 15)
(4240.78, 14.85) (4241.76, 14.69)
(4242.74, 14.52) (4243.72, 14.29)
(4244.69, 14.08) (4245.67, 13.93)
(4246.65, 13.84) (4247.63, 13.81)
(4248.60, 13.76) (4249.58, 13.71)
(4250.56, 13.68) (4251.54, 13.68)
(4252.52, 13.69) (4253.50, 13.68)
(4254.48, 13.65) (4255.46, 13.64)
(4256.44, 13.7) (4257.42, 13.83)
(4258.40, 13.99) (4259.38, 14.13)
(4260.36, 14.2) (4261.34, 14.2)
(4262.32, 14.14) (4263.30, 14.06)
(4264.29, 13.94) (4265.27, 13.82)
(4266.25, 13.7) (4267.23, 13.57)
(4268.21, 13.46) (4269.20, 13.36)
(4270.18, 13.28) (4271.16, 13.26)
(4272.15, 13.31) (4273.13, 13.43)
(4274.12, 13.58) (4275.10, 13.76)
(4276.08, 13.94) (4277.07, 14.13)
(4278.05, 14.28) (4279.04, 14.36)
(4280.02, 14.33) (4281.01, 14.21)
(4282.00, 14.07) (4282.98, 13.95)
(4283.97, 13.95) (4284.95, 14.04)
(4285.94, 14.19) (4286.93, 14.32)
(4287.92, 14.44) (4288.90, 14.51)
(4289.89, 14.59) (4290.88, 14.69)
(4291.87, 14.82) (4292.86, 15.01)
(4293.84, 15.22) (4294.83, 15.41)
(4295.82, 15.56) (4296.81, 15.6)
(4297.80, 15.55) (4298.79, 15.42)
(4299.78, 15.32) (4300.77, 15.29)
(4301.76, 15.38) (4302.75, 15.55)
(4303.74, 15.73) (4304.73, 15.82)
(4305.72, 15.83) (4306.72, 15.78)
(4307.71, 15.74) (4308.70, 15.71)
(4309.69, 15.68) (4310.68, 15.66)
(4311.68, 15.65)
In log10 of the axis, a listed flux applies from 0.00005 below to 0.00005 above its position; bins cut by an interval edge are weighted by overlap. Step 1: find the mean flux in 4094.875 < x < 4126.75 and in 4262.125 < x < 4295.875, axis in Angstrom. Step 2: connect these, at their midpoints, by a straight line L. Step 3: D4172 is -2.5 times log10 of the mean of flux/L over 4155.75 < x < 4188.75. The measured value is 0.179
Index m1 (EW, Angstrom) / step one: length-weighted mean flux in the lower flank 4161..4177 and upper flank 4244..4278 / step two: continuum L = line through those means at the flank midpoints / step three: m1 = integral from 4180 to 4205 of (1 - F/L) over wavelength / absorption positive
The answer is 1.2 Angstrom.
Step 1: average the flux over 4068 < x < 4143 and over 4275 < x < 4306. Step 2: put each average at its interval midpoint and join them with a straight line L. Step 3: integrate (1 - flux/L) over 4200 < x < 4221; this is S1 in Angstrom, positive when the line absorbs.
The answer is 3.85 Angstrom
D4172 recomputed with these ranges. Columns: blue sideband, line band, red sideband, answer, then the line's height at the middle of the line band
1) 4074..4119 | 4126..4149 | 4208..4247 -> 0.15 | 16.4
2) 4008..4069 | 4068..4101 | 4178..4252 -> -0.15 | 14.2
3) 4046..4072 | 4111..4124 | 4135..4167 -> -0.19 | 13.9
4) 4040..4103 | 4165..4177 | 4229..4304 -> 0.04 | 14.9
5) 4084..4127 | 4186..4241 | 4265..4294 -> 0.15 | 15.4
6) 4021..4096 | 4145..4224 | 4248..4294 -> 0.07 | 14.3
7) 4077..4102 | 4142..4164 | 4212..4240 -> 0.17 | 15.5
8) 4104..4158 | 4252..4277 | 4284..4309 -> 0.11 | 15.2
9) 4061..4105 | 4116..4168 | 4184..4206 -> 0.04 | 14.7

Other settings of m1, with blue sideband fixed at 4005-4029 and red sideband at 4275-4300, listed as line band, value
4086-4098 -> -1.8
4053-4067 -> 0.1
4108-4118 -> -2.3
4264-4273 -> 0.7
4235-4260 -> 0.6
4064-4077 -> -0.6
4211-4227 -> 1.7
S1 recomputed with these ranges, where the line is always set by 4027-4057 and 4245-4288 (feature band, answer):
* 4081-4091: -1.0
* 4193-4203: 1.0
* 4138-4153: 0.3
